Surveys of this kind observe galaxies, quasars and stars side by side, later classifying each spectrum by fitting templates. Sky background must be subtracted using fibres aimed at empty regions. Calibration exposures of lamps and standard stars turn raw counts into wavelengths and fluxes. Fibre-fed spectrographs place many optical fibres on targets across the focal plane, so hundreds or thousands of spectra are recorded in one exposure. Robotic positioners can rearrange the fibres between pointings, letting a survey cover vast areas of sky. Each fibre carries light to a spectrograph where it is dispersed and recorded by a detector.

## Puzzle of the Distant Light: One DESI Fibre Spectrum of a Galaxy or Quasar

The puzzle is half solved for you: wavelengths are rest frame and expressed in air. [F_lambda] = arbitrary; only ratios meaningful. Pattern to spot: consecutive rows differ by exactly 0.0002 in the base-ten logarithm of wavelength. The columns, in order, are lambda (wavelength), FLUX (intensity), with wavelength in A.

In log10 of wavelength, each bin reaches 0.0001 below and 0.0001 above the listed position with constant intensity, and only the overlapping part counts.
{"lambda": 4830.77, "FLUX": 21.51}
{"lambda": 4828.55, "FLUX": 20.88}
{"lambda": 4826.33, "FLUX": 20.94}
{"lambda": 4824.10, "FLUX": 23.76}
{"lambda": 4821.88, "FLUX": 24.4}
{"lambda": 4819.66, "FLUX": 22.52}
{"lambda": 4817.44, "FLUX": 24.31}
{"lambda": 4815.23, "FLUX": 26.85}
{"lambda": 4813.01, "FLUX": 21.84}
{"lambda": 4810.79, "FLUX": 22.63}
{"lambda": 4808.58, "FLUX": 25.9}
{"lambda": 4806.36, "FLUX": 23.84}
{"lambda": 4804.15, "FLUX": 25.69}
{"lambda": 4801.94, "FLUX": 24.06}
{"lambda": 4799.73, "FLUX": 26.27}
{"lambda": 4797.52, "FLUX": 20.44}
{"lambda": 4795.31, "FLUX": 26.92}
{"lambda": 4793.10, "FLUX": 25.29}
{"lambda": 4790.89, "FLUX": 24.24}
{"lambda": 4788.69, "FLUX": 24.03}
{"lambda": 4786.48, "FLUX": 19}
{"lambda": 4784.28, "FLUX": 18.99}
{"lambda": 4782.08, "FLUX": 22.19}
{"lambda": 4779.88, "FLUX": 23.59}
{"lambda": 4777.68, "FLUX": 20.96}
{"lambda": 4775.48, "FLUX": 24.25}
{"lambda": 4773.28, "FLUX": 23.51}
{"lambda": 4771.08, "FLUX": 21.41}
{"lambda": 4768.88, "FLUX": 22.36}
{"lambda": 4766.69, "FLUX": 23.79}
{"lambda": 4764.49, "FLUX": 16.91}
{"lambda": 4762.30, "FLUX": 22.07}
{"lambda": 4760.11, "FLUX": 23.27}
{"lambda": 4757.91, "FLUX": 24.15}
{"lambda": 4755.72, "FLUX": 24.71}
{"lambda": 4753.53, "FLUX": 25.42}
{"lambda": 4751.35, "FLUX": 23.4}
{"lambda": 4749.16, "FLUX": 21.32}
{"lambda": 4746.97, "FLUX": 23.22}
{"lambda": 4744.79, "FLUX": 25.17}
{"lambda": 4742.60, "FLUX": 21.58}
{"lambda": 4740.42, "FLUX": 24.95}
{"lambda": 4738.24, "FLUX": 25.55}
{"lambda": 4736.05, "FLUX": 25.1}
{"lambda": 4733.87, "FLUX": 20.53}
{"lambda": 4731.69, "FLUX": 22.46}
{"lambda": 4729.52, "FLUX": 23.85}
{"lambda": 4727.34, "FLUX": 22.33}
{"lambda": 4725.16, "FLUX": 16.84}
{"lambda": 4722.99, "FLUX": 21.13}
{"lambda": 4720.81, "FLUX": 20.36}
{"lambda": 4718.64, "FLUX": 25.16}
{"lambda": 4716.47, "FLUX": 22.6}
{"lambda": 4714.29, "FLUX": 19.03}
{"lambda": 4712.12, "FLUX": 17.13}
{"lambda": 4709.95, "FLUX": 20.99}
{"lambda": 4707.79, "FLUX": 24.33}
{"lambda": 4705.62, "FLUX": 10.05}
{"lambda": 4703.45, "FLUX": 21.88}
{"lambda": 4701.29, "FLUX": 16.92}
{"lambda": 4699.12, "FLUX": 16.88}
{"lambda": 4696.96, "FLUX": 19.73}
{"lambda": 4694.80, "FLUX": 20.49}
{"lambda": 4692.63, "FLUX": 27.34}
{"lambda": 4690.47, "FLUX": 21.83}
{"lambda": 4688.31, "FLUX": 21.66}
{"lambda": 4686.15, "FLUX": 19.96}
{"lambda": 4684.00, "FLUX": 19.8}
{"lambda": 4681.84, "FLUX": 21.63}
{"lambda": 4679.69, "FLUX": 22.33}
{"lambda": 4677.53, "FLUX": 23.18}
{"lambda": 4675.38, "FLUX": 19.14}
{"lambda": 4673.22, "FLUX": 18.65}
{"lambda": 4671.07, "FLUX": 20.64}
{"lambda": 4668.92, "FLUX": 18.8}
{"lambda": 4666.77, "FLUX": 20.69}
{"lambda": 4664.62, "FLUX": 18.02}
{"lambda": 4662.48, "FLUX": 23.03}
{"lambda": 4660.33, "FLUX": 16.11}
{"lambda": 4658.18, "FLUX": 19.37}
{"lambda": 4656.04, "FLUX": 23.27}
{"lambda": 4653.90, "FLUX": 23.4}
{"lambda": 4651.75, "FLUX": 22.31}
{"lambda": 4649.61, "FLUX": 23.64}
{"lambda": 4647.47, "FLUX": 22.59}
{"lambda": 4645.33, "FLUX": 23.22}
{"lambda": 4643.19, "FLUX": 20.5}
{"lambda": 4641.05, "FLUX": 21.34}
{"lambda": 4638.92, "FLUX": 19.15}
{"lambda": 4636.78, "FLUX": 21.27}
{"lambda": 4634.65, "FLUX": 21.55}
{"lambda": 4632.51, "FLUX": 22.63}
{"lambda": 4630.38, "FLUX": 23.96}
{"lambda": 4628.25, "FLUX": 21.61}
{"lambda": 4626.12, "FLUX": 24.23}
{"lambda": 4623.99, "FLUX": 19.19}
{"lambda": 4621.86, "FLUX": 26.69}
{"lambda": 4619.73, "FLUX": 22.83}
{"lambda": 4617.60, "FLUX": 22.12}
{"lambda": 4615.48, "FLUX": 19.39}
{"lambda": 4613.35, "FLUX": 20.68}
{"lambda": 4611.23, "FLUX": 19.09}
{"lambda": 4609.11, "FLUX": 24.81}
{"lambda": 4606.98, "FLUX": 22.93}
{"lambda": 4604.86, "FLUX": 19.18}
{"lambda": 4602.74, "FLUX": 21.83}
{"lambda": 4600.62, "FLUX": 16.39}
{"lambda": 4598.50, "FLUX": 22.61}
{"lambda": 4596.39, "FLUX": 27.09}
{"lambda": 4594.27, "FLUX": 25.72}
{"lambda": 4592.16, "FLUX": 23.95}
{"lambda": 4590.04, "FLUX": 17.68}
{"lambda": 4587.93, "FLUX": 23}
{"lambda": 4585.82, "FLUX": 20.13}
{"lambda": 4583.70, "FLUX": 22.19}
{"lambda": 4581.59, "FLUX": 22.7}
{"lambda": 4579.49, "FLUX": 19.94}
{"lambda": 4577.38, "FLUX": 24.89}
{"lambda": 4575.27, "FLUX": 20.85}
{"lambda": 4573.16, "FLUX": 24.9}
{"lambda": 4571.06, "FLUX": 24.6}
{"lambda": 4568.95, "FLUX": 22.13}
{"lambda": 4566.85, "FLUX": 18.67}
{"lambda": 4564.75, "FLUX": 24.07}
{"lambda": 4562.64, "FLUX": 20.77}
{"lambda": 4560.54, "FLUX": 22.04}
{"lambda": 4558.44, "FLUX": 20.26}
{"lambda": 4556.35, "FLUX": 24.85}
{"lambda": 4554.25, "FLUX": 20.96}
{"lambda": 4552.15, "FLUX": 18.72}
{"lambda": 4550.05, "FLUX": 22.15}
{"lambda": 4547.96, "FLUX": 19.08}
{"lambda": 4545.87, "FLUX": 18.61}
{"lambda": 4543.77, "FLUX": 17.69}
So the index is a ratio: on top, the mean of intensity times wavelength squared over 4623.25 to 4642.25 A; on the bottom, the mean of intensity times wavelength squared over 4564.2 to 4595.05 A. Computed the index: 1.00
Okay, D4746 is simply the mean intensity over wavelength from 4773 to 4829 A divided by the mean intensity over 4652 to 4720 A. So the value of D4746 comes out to 1.1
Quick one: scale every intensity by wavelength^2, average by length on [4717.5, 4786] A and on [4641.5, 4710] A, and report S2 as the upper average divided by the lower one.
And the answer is 1.13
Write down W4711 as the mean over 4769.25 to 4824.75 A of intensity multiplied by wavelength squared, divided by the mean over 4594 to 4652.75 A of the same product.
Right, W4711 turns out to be 1.1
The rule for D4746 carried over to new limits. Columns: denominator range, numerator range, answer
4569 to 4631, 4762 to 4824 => 1.04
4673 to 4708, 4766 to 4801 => 1.13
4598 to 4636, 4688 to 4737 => 0.96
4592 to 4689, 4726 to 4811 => 1.08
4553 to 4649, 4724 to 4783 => 1.03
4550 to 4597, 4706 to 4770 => 1.00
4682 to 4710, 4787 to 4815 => 1.20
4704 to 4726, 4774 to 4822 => 1.19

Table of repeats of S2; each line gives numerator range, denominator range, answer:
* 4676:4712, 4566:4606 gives 0.97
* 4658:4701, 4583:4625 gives 0.96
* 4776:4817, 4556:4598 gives 1.15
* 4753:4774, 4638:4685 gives 1.13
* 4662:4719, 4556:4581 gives 0.96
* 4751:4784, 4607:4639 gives 1.09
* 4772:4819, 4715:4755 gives 1.06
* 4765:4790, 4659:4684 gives 1.14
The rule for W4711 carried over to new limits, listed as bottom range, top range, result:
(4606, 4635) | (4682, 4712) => 0.93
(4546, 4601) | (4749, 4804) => 1.14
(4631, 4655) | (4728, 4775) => 1.10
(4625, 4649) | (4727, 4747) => 1.11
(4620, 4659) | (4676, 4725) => 0.95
